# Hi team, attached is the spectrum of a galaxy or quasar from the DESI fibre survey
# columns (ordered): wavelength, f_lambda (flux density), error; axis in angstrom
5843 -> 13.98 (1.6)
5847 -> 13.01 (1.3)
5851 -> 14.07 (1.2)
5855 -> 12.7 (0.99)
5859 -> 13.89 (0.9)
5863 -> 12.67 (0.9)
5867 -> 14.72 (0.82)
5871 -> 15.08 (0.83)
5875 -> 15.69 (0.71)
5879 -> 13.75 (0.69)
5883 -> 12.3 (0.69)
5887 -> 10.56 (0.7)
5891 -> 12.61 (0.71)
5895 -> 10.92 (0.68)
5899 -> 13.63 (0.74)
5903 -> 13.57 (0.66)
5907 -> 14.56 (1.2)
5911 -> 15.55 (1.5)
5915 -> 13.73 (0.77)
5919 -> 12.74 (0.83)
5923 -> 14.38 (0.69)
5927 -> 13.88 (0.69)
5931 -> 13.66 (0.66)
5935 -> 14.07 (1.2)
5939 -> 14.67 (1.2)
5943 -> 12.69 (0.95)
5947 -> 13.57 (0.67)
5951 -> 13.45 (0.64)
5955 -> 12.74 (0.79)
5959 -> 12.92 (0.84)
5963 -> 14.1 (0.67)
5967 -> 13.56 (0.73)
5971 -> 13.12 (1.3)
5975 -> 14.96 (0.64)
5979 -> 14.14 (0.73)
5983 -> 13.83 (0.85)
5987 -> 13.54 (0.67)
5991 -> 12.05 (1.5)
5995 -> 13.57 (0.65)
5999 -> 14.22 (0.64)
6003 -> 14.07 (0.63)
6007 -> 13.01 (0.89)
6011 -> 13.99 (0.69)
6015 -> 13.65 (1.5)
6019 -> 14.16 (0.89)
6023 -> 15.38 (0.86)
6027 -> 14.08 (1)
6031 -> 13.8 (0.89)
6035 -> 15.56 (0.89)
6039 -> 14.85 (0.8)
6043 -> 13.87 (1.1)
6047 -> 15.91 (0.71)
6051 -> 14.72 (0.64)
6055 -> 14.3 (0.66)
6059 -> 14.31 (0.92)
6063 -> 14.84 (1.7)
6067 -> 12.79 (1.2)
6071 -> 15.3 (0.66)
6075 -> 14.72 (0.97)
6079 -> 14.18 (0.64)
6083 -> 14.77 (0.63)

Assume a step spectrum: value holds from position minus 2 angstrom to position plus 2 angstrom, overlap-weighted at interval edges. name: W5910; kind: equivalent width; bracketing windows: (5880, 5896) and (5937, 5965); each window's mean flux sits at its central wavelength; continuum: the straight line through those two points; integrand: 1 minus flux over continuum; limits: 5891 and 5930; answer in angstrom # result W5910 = -3.9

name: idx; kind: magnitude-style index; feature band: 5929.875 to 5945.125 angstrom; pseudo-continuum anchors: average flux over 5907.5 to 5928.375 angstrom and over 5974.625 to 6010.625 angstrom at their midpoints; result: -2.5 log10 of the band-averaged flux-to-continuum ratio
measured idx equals 0.02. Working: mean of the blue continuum 14.1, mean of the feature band 13.8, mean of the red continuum 13.7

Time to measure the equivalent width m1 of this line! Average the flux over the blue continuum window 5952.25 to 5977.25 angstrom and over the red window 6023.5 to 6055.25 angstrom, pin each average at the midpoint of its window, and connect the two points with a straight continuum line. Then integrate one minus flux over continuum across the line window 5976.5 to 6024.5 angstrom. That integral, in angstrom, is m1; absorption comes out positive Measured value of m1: 1.1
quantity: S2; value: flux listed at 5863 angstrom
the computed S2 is 12.67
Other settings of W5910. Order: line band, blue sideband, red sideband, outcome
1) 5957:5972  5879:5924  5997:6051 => 0.4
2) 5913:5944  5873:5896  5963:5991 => -1.3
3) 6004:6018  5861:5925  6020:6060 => 0.8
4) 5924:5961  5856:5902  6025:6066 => 0.6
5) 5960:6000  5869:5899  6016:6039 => 1.1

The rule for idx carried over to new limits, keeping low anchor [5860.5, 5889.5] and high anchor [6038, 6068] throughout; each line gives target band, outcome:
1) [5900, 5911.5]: -0.051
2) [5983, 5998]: 0.073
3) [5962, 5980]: 0.007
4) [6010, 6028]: 0.002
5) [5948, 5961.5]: 0.068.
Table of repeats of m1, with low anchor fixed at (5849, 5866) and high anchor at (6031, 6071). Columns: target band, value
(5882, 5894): 1.7 angstrom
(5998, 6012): 0.5 angstrom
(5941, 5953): 0.6 angstrom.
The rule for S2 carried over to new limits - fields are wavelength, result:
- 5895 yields 10.92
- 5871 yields 15.08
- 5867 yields 14.72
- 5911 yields 15.55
